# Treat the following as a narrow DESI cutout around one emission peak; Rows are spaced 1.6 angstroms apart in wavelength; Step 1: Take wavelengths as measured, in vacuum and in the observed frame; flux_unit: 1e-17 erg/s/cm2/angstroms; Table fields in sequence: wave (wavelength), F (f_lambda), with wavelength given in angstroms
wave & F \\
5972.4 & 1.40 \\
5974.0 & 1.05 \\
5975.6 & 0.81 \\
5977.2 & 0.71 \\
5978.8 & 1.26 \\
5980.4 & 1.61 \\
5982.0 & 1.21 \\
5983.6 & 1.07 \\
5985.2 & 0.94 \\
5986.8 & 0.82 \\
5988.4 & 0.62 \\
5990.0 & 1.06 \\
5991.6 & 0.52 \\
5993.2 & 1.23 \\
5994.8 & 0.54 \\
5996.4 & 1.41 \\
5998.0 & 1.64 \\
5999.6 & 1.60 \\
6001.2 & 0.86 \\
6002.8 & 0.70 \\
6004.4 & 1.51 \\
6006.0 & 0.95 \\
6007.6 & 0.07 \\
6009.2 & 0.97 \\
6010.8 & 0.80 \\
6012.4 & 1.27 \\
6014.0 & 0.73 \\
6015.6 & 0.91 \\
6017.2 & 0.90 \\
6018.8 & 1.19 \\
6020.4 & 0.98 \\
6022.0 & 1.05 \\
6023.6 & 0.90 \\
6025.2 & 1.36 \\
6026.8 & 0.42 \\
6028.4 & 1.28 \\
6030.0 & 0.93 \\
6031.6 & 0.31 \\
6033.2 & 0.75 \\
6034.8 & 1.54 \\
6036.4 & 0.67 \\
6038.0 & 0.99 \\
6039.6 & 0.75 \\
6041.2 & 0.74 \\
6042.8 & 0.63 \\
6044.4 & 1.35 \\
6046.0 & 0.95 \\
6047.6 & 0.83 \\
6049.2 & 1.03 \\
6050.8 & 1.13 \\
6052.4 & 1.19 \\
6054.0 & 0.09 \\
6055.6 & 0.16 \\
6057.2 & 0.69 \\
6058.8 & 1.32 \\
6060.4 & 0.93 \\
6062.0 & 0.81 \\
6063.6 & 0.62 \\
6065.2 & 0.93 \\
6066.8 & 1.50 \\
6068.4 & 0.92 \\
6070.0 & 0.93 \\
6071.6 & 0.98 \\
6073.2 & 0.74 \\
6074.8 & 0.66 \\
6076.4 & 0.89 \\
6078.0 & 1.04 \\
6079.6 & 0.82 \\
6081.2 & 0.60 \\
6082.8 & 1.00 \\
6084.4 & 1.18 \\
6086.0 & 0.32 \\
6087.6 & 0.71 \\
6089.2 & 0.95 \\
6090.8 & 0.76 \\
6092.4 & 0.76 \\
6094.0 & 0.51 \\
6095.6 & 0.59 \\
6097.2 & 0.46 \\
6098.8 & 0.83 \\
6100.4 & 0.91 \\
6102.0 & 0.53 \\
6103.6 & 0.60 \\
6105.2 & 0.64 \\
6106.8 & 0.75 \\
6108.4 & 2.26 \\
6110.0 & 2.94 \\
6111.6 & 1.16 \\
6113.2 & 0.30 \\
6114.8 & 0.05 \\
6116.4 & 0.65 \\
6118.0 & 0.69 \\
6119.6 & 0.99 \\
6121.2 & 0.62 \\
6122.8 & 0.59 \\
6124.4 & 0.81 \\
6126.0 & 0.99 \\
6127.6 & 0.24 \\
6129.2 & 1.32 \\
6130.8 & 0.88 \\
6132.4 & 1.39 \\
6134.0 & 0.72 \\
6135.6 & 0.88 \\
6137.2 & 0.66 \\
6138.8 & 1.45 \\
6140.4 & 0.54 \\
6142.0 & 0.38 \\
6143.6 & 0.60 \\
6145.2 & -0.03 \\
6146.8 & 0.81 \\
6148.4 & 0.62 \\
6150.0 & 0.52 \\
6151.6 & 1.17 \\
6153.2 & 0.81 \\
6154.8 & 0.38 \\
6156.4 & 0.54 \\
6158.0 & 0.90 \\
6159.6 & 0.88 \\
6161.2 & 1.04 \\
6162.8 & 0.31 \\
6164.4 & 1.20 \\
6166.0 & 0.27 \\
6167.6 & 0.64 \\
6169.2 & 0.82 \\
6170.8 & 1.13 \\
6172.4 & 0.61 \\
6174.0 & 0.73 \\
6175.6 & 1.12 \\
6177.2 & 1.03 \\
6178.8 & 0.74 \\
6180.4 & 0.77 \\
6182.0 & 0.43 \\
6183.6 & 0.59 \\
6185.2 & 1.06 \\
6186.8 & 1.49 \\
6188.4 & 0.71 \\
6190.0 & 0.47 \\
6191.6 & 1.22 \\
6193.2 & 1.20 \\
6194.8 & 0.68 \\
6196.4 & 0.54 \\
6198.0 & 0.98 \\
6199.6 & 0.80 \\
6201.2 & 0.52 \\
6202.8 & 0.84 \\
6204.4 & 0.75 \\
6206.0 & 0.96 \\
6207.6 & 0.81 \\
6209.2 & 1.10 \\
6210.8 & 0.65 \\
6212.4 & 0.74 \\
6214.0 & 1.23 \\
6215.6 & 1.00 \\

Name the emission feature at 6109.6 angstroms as H-beta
